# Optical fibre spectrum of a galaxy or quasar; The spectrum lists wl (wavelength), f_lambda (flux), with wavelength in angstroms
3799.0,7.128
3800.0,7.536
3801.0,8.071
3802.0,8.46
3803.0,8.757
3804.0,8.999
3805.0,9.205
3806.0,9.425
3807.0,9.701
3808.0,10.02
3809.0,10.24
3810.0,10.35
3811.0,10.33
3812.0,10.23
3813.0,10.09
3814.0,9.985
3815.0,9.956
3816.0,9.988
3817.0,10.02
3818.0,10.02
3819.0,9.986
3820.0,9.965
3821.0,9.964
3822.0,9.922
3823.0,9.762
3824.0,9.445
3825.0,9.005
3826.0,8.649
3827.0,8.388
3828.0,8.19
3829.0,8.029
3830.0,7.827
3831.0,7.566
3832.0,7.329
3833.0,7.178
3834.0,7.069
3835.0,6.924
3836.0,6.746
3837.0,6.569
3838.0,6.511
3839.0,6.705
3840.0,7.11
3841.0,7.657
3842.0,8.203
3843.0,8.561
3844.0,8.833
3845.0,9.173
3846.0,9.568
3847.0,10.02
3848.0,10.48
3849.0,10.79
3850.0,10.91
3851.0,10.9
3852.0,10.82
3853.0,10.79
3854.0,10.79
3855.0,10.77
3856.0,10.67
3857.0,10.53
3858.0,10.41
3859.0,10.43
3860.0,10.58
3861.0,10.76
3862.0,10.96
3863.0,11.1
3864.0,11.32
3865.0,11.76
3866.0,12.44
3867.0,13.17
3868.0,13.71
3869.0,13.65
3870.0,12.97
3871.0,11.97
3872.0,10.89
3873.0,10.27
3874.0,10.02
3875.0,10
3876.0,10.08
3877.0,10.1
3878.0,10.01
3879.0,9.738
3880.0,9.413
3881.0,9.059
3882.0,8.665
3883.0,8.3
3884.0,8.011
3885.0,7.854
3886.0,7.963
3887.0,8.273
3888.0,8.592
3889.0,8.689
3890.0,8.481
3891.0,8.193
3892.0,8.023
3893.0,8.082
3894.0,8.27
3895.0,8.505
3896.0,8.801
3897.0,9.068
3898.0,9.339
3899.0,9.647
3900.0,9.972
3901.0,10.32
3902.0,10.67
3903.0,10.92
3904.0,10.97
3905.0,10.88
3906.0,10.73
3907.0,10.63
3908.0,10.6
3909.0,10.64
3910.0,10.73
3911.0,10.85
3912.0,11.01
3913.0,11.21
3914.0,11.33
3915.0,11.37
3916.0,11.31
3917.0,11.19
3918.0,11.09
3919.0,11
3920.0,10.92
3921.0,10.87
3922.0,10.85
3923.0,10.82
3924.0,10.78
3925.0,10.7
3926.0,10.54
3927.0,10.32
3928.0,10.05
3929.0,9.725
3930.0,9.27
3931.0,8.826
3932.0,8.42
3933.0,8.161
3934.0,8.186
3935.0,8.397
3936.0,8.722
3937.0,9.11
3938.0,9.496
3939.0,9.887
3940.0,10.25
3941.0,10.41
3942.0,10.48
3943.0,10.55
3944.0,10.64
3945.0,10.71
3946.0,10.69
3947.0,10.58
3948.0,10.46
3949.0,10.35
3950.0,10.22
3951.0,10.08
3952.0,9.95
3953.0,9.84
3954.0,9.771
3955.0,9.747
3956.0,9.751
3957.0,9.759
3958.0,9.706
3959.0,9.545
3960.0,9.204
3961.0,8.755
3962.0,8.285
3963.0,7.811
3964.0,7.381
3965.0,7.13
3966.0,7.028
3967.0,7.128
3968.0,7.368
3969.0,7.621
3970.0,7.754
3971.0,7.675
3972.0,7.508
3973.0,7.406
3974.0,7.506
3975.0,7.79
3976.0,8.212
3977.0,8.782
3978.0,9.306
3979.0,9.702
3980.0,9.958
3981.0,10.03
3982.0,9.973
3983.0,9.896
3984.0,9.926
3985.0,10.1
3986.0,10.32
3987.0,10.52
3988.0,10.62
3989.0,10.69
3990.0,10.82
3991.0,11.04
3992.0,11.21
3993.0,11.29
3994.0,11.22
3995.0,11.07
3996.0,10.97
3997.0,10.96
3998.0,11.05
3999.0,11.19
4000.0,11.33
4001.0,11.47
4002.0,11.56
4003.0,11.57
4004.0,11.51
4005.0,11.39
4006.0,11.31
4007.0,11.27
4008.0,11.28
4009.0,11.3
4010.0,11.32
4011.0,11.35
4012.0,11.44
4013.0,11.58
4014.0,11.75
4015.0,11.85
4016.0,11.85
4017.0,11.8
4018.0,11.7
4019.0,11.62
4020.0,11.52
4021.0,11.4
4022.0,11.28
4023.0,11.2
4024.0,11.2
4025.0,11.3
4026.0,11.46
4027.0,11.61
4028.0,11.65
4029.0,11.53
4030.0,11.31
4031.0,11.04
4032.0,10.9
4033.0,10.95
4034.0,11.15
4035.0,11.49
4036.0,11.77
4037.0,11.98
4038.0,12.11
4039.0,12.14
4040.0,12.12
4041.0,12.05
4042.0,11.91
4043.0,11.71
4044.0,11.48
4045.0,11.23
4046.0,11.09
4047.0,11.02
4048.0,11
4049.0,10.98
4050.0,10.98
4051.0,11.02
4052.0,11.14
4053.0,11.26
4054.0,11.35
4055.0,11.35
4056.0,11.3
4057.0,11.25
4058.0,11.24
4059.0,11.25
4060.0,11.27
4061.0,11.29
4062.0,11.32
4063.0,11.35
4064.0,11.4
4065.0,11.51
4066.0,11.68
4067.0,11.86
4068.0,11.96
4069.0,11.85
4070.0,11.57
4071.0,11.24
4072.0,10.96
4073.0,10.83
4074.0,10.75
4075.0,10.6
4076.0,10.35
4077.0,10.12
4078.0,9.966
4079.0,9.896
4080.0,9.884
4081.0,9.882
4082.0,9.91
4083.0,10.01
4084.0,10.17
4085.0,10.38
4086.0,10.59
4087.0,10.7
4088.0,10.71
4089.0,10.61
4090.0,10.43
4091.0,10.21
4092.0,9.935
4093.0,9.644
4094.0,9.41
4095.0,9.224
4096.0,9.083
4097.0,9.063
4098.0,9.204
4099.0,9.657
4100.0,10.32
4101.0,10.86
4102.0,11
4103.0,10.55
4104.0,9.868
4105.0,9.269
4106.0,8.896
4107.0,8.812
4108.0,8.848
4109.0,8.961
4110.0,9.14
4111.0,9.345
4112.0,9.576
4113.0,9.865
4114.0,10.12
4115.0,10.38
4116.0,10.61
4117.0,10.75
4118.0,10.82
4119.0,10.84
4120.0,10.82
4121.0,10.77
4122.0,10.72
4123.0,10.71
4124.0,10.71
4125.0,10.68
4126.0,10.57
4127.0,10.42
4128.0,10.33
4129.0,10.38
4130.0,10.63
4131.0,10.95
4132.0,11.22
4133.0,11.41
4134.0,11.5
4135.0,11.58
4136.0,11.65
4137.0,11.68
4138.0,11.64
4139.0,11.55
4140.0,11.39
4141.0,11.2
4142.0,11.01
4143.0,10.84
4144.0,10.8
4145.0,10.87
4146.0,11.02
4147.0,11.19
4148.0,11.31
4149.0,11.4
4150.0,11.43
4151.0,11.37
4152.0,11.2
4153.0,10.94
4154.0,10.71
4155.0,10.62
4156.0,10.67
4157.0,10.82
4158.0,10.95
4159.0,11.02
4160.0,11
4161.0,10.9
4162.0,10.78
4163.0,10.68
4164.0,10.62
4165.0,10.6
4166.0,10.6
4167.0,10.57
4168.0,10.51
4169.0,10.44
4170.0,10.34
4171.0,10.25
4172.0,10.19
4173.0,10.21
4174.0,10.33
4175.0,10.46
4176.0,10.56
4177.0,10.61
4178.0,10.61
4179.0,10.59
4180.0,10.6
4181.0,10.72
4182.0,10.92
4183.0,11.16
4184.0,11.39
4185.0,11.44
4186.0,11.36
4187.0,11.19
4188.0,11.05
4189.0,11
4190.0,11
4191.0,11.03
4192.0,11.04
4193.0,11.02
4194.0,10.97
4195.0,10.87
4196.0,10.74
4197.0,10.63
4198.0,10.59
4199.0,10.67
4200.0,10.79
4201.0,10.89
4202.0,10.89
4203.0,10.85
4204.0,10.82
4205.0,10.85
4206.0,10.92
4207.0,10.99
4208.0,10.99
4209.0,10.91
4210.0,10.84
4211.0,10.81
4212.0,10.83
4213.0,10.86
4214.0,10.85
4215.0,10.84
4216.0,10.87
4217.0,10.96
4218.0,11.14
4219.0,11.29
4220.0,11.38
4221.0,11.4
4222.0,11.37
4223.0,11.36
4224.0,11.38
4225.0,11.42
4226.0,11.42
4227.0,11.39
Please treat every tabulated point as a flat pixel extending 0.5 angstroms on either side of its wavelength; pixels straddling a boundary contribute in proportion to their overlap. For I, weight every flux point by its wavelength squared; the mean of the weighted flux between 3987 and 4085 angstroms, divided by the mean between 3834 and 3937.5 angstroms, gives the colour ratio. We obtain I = 1.2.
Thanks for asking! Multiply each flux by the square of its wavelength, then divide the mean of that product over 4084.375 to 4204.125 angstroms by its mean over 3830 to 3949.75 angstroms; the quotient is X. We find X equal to 1.22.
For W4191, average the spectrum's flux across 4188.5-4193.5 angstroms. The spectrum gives 11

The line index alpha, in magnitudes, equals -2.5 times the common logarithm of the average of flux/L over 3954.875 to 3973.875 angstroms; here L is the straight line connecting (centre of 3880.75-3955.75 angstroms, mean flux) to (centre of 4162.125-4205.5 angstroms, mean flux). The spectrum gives 0.216 mag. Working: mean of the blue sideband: 9.84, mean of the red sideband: 10.8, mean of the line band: 8.2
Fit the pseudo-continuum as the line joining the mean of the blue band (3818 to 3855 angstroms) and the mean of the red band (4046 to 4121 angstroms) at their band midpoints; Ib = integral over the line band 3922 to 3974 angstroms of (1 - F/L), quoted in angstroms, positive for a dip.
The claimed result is 1.6 angstroms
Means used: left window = 8.83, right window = 10.5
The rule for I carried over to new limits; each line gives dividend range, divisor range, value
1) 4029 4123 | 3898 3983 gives 1.18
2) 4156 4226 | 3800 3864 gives 1.40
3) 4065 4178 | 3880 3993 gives 1.21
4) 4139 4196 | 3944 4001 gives 1.25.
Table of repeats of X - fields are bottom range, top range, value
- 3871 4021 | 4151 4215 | 1.22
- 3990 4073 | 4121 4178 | 1.01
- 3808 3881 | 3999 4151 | 1.25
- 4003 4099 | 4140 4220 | 1.05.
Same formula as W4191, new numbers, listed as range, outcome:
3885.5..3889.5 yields 8.38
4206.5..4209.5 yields 11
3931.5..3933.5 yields 8.29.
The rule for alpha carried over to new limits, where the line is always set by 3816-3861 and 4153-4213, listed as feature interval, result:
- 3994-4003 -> -0.14 mag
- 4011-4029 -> -0.16 mag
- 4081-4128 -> 0.04 mag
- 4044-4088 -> -0.08 mag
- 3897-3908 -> -0.10 mag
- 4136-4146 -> -0.06 mag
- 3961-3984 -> 0.18 mag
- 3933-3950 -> -0.03 mag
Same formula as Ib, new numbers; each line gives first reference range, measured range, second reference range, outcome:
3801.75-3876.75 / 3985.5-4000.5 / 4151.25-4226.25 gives -1.0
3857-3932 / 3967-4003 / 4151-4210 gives 2.1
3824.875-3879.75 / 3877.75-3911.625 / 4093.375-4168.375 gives 1.7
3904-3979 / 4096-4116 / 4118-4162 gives 2.0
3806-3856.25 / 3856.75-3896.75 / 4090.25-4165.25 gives -2.7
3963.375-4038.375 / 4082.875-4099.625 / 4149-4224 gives 1.1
